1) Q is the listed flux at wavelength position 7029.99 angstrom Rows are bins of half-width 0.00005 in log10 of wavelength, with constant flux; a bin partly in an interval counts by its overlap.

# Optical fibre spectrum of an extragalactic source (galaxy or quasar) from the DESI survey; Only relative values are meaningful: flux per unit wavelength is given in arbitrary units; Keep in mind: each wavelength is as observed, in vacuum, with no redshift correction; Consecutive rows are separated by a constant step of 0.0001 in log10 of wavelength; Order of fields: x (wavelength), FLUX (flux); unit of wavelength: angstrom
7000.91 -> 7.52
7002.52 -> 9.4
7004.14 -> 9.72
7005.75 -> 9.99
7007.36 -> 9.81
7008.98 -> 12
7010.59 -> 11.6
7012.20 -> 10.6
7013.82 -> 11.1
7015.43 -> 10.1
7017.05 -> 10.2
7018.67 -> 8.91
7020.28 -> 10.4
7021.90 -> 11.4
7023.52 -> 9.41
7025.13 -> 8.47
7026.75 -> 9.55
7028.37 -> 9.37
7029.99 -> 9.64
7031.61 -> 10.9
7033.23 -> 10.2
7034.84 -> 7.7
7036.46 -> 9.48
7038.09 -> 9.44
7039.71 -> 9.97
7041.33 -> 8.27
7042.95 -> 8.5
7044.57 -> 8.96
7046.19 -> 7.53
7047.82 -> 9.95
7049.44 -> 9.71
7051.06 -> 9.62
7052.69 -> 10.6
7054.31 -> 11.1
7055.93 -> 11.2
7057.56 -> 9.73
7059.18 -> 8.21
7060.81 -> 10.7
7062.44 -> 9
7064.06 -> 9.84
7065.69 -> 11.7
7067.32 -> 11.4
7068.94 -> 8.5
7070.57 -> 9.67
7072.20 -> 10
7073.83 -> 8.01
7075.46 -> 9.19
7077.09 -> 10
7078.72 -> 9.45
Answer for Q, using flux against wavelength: 9.64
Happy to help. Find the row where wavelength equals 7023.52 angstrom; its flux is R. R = 9.41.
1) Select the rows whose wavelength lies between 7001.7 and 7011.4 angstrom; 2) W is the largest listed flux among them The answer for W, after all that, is 12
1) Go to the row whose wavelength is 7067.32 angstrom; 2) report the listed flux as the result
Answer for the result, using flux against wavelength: 11.4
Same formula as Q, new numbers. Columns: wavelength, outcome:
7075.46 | 9.19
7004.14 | 9.72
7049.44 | 9.71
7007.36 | 9.81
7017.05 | 10.2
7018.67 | 8.91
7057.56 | 9.73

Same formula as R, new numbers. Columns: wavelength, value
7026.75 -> 9.55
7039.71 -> 9.97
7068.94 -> 8.5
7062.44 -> 9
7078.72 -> 9.45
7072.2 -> 10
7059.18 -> 8.21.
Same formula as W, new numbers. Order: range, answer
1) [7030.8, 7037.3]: 10.9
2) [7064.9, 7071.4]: 11.7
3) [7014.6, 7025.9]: 11.4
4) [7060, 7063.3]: 10.7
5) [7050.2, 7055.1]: 11.1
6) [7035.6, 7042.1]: 9.97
